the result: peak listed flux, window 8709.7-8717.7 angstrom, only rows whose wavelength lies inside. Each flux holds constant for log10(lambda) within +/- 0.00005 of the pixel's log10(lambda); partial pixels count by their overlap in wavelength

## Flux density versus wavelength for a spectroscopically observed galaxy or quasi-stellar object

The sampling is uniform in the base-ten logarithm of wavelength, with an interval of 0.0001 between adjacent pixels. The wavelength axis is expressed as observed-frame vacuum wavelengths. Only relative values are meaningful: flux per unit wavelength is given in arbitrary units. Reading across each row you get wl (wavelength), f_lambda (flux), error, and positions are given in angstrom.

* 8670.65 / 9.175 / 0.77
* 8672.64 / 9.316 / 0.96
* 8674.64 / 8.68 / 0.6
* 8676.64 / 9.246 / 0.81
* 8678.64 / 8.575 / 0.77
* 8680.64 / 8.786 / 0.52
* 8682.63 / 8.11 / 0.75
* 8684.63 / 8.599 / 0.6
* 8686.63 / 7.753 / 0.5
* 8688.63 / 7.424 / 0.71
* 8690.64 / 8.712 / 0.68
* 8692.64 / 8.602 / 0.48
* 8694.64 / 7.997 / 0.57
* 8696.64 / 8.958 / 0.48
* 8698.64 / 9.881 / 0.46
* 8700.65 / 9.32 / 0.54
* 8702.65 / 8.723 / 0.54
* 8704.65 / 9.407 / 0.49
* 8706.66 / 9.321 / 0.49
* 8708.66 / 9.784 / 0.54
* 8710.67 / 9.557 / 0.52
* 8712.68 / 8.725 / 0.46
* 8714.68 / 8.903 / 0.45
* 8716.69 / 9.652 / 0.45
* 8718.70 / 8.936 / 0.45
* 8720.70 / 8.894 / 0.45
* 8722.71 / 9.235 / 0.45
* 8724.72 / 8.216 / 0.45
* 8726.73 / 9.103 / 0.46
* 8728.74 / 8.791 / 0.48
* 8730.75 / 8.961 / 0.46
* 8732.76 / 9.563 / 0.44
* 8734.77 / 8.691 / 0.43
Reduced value 9.652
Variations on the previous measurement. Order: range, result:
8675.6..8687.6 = 9.246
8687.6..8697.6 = 8.958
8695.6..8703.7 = 9.881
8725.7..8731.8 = 9.103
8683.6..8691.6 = 8.712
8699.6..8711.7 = 9.784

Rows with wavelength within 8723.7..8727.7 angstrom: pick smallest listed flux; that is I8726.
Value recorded 8.216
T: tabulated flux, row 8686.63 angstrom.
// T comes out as 7.753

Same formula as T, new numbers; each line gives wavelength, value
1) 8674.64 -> 8.68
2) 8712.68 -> 8.725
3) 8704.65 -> 9.407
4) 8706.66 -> 9.321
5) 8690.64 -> 8.712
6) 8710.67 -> 9.557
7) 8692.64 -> 8.602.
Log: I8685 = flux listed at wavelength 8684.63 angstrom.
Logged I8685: 8.599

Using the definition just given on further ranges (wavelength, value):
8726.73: 9.103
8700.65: 9.32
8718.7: 8.936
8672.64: 9.316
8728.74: 8.791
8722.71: 9.235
